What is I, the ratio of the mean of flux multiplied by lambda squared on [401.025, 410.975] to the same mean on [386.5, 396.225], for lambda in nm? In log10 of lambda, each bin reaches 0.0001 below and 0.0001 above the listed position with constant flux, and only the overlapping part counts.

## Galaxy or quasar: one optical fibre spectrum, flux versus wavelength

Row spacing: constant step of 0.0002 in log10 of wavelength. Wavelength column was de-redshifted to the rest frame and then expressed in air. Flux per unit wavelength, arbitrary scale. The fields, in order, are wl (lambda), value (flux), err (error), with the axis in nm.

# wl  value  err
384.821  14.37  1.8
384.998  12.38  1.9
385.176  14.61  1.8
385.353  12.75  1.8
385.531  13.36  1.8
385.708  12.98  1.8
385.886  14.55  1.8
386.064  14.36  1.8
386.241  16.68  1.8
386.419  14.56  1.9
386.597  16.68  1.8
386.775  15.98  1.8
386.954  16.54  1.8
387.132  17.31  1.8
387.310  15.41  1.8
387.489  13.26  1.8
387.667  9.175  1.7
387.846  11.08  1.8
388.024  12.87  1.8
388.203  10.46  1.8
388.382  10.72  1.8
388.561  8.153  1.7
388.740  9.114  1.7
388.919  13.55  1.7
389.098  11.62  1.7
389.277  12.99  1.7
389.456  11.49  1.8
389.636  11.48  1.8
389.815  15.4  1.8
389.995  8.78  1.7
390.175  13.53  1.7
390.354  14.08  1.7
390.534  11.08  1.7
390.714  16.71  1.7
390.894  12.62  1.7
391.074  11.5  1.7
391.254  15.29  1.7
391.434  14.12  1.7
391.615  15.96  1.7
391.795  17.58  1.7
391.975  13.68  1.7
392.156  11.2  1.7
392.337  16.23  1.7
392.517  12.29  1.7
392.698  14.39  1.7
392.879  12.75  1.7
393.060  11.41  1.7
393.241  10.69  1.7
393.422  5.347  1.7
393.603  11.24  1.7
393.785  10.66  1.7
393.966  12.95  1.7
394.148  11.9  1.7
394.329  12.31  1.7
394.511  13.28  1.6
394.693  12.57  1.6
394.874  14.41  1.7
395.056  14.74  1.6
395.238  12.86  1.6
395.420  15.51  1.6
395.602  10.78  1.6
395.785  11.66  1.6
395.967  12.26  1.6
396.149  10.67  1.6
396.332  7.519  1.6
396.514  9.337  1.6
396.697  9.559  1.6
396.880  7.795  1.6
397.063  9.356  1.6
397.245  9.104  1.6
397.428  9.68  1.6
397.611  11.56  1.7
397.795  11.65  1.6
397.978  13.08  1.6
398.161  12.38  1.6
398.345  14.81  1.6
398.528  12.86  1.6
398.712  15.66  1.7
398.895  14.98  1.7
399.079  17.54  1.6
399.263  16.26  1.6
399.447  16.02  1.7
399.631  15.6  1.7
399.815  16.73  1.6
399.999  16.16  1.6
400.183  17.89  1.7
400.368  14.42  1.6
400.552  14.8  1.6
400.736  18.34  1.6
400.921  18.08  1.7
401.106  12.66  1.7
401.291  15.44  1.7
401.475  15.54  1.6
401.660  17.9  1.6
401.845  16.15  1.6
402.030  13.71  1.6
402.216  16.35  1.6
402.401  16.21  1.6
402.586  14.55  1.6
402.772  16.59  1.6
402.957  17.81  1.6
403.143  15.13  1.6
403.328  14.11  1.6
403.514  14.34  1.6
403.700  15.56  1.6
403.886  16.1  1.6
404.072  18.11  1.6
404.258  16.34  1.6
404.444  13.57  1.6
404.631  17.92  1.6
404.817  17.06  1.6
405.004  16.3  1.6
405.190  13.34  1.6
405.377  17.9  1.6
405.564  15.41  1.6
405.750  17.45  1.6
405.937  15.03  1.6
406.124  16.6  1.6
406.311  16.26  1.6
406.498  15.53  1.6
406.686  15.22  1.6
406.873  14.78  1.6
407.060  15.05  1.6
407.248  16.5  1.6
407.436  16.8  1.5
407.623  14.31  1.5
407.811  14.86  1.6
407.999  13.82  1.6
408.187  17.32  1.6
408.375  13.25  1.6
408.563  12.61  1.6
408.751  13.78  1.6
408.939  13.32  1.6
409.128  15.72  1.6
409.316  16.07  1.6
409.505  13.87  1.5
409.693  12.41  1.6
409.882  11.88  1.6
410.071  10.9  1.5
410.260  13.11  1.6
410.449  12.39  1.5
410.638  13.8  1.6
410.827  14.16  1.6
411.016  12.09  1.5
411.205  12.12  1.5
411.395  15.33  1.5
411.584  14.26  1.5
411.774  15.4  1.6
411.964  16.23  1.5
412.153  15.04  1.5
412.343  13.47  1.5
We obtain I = 1.27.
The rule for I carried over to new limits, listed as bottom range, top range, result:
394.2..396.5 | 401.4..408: 1.35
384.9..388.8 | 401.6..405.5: 1.30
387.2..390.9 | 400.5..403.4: 1.40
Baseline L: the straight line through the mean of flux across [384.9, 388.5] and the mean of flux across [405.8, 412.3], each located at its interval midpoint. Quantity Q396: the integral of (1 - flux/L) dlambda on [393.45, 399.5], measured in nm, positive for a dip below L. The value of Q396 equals 0.78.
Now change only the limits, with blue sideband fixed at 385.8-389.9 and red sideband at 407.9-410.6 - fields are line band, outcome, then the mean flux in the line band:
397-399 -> 0.15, 12.4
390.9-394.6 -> 0.15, 12.7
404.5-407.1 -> -0.47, 16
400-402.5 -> -0.47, 16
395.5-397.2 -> 0.44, 9.9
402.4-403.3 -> -0.16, 15.9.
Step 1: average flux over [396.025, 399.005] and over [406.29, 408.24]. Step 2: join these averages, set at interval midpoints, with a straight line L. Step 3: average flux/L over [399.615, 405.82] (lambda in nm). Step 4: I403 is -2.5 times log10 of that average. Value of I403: -0.19 mag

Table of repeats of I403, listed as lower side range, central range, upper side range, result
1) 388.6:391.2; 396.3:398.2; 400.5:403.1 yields 0.40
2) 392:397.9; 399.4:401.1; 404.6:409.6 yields -0.23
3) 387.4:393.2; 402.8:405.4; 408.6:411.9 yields -0.20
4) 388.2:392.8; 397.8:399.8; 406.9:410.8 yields -0.11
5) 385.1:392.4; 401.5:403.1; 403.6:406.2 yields -0.02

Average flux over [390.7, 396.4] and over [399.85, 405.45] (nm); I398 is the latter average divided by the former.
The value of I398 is 1.26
